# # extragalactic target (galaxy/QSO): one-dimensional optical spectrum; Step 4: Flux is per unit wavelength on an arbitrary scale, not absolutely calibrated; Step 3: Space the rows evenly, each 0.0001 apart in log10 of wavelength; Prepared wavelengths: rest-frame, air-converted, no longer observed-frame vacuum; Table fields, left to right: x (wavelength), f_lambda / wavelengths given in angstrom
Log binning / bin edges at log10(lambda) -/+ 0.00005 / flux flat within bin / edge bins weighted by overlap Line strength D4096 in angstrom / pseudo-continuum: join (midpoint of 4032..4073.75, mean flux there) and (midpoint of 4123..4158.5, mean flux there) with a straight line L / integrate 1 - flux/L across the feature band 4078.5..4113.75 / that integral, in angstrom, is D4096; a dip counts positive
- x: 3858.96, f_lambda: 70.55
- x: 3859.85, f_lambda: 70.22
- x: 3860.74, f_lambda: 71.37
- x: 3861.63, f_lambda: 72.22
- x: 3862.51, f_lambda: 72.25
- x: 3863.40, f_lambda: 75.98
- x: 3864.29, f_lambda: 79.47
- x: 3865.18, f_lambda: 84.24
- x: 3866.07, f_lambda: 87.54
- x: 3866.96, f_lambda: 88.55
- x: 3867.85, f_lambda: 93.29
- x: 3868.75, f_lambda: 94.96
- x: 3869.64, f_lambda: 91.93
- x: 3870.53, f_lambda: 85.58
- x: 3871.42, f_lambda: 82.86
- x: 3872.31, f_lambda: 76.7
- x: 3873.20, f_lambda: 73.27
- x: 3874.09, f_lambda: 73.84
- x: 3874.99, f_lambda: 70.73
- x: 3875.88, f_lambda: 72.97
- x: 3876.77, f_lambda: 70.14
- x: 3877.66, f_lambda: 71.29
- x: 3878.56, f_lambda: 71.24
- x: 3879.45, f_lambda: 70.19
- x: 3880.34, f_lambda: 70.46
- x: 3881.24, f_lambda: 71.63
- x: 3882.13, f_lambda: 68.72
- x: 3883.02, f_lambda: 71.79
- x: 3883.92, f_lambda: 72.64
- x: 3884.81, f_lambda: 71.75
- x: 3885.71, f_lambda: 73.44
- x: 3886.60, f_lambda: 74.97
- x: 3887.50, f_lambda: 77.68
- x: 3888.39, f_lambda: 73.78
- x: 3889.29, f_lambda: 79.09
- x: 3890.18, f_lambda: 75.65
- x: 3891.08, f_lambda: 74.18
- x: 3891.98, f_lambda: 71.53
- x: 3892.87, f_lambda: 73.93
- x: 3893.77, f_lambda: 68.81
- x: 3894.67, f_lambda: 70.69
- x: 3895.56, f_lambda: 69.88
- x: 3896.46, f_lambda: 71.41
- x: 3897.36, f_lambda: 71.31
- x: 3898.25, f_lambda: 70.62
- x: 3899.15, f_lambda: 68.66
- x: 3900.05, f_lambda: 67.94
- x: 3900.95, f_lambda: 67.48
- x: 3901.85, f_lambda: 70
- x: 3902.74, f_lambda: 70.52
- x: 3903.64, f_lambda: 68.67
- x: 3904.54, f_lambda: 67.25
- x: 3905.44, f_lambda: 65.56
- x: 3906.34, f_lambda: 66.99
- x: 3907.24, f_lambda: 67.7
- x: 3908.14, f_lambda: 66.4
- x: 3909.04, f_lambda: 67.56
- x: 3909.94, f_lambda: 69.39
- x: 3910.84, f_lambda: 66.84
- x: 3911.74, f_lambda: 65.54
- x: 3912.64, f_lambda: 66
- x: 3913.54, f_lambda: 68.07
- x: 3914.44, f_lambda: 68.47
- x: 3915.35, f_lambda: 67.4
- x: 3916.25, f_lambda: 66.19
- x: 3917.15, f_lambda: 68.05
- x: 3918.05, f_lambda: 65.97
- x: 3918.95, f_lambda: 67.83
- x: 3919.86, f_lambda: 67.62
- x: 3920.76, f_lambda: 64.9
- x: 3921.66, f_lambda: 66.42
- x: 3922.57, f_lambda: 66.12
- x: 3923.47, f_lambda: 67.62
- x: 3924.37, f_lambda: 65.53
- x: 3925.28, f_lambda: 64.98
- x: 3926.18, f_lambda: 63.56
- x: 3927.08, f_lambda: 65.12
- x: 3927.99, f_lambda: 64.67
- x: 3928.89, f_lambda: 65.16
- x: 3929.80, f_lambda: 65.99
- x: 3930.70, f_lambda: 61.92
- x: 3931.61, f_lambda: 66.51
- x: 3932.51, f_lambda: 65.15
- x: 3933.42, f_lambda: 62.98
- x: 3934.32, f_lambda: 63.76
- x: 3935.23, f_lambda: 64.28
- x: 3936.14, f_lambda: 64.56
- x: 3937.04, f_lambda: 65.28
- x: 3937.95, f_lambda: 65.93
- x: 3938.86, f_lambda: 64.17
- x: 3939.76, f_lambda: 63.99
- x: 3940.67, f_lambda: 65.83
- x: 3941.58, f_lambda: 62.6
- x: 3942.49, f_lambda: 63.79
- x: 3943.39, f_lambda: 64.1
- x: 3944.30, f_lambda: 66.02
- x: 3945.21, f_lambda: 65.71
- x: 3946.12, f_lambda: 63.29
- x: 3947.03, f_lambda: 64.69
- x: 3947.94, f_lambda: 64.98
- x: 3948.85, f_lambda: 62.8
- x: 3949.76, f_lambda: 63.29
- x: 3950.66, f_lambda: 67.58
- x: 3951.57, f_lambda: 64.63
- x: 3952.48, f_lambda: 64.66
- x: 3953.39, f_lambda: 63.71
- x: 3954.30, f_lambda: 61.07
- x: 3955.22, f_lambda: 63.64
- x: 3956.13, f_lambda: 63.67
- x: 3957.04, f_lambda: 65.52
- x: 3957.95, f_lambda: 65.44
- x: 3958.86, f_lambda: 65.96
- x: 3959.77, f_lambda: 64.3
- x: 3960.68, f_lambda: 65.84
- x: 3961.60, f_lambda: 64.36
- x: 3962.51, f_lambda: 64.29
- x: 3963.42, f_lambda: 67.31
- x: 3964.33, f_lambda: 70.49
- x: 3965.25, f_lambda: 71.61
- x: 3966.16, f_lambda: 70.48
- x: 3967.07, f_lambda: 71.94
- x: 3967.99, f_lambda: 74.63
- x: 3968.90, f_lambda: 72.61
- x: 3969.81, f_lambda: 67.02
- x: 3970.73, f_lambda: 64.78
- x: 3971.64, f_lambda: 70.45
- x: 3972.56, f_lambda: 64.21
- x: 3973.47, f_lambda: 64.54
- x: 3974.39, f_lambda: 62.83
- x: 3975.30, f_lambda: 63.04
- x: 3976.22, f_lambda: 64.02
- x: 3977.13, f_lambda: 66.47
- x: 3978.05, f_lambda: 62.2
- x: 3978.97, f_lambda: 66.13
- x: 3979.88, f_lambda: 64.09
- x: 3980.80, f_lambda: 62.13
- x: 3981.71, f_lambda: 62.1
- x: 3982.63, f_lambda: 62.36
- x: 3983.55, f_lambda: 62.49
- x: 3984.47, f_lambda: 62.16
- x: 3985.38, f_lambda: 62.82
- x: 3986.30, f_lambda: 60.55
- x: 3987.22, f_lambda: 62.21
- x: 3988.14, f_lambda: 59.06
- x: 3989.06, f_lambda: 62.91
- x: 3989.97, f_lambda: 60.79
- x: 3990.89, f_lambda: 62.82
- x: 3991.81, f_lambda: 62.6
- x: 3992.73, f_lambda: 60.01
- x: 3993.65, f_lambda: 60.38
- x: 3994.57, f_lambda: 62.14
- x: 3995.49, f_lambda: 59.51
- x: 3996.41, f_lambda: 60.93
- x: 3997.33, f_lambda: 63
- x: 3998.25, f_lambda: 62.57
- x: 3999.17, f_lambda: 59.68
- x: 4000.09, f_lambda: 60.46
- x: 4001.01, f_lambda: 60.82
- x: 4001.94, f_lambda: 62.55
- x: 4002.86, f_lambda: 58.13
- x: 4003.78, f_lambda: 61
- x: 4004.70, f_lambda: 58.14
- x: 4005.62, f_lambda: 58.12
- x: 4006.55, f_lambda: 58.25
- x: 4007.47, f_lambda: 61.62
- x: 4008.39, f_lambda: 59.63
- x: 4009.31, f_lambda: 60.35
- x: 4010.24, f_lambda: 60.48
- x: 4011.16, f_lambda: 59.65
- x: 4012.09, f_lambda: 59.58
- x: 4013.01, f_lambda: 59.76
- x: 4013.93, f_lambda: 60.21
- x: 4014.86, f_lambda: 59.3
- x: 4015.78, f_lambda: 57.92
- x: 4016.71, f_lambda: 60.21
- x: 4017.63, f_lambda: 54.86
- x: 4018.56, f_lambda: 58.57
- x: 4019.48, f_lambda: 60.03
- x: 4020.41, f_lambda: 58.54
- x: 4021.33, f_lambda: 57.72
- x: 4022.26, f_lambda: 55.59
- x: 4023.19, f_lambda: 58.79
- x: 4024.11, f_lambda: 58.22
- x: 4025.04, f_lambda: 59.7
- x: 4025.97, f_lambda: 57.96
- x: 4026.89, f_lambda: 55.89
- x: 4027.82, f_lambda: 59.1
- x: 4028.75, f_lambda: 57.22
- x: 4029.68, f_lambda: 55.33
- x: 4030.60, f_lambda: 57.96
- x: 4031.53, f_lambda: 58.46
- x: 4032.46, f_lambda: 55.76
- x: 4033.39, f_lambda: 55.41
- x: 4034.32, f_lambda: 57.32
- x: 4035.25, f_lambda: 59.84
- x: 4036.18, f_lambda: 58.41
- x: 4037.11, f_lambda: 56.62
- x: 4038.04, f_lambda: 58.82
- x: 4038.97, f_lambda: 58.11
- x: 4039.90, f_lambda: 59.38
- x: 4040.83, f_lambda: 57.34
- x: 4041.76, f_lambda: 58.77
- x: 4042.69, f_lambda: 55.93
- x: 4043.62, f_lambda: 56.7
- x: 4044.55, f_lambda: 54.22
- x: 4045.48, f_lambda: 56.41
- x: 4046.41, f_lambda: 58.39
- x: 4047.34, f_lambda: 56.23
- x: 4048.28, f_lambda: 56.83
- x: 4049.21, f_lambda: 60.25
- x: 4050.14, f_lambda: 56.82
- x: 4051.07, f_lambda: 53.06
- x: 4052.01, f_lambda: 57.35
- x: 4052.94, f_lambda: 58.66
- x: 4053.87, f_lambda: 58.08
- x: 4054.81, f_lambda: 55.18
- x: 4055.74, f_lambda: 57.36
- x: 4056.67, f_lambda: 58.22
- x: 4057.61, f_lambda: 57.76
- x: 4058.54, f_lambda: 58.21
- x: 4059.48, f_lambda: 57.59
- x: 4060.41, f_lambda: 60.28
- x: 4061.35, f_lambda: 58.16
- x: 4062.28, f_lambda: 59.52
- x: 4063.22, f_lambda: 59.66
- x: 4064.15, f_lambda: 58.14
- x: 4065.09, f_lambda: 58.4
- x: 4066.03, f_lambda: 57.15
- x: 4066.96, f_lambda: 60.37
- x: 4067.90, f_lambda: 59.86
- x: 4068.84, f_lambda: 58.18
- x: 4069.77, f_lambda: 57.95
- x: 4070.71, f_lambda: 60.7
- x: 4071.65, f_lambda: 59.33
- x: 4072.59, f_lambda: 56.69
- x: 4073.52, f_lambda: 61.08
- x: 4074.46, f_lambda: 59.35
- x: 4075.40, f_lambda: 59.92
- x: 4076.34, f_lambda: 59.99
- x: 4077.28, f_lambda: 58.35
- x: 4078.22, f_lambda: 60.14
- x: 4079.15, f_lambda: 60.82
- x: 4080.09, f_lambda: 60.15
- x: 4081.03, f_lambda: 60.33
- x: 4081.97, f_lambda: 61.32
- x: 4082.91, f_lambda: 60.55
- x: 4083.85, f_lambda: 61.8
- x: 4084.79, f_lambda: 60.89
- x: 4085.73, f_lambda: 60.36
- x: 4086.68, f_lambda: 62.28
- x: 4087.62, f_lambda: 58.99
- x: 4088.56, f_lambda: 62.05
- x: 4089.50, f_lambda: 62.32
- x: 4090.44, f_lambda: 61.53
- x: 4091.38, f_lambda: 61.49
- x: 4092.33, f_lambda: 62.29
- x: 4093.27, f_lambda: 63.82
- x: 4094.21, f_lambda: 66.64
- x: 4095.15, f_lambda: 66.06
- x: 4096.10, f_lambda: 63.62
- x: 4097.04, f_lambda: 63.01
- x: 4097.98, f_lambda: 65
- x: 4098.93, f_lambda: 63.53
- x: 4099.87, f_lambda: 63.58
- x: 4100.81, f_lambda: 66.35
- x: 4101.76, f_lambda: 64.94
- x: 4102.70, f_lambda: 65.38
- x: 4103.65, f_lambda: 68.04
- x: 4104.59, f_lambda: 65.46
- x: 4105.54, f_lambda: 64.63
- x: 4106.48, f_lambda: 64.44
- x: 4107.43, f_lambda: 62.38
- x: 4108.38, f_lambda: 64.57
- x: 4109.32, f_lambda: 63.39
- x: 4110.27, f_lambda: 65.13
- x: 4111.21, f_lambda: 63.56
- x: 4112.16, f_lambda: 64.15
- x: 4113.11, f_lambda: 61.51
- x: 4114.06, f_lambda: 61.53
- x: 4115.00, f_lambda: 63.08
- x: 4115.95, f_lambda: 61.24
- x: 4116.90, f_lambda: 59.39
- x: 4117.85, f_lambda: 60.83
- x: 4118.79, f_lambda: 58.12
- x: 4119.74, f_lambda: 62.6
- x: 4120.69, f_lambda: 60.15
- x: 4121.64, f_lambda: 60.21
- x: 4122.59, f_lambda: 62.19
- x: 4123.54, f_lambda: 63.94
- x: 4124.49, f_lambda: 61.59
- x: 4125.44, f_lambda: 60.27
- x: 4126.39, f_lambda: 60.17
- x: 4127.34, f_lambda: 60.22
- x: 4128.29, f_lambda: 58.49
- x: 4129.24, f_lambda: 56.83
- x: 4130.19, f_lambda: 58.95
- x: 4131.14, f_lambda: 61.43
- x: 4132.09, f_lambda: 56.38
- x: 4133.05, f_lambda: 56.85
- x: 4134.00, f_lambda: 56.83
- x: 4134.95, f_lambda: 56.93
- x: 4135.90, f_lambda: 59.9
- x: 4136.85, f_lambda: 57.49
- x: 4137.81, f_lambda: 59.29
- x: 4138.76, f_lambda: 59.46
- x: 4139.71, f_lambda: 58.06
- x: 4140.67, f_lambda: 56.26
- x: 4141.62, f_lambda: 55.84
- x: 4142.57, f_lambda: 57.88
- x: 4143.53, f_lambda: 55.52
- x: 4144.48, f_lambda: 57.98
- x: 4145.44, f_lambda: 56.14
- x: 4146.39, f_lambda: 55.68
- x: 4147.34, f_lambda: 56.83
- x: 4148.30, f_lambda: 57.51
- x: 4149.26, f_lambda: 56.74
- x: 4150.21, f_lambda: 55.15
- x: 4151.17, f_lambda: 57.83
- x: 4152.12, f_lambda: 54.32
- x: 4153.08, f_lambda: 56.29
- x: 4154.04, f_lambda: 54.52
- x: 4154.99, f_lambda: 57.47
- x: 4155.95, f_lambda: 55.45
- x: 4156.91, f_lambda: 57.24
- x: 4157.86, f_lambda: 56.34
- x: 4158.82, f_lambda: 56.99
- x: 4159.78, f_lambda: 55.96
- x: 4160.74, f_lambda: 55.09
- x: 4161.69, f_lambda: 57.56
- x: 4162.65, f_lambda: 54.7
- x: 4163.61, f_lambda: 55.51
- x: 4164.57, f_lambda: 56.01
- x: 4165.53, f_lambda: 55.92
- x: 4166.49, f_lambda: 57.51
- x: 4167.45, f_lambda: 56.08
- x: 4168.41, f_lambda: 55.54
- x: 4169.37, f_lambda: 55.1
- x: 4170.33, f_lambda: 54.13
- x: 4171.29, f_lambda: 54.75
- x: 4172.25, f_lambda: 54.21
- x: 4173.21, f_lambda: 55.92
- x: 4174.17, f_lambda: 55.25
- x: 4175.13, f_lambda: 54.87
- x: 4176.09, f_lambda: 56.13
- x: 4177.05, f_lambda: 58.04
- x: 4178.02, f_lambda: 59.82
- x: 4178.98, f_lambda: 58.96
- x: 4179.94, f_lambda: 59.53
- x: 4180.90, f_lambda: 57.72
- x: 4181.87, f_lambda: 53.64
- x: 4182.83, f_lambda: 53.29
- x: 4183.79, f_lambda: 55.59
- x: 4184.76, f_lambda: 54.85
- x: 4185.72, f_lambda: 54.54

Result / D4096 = -3.3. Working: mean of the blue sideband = 57.9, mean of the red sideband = 57.7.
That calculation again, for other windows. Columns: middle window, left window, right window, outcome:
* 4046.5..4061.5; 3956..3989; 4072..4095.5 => 1.15 angstrom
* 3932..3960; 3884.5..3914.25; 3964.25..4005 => 0.92 angstrom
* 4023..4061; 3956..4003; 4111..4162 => 2.69 angstrom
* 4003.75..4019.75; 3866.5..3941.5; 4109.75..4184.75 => 1.34 angstrom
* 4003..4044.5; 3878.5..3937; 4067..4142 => 3.82 angstrom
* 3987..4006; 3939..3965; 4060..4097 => 0.74 angstrom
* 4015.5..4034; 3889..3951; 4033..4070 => 0.62 angstrom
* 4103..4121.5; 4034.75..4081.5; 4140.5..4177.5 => -1.85 angstrom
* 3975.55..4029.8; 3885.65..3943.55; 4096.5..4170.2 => 3.38 angstrom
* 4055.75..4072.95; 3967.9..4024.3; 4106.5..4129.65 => 0.80 angstrom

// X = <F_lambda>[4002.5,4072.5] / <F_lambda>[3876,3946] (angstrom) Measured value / 0.85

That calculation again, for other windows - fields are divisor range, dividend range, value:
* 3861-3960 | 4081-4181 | 0.86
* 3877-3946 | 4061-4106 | 0.90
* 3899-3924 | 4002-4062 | 0.86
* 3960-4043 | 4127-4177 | 0.92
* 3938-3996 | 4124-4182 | 0.88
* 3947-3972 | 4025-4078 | 0.87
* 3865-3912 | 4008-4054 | 0.79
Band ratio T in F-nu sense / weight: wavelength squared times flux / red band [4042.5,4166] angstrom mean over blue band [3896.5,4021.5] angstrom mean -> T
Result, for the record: 1.0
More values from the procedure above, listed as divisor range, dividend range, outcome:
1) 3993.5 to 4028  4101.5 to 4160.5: 1.06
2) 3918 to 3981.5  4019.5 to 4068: 0.92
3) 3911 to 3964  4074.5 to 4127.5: 1.04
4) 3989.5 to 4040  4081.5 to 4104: 1.11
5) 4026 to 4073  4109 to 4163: 1.06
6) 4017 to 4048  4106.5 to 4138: 1.10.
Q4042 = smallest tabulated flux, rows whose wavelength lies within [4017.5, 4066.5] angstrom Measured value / 53.06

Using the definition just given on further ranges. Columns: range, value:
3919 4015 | 58.12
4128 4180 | 54.13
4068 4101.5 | 56.69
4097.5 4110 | 62.38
